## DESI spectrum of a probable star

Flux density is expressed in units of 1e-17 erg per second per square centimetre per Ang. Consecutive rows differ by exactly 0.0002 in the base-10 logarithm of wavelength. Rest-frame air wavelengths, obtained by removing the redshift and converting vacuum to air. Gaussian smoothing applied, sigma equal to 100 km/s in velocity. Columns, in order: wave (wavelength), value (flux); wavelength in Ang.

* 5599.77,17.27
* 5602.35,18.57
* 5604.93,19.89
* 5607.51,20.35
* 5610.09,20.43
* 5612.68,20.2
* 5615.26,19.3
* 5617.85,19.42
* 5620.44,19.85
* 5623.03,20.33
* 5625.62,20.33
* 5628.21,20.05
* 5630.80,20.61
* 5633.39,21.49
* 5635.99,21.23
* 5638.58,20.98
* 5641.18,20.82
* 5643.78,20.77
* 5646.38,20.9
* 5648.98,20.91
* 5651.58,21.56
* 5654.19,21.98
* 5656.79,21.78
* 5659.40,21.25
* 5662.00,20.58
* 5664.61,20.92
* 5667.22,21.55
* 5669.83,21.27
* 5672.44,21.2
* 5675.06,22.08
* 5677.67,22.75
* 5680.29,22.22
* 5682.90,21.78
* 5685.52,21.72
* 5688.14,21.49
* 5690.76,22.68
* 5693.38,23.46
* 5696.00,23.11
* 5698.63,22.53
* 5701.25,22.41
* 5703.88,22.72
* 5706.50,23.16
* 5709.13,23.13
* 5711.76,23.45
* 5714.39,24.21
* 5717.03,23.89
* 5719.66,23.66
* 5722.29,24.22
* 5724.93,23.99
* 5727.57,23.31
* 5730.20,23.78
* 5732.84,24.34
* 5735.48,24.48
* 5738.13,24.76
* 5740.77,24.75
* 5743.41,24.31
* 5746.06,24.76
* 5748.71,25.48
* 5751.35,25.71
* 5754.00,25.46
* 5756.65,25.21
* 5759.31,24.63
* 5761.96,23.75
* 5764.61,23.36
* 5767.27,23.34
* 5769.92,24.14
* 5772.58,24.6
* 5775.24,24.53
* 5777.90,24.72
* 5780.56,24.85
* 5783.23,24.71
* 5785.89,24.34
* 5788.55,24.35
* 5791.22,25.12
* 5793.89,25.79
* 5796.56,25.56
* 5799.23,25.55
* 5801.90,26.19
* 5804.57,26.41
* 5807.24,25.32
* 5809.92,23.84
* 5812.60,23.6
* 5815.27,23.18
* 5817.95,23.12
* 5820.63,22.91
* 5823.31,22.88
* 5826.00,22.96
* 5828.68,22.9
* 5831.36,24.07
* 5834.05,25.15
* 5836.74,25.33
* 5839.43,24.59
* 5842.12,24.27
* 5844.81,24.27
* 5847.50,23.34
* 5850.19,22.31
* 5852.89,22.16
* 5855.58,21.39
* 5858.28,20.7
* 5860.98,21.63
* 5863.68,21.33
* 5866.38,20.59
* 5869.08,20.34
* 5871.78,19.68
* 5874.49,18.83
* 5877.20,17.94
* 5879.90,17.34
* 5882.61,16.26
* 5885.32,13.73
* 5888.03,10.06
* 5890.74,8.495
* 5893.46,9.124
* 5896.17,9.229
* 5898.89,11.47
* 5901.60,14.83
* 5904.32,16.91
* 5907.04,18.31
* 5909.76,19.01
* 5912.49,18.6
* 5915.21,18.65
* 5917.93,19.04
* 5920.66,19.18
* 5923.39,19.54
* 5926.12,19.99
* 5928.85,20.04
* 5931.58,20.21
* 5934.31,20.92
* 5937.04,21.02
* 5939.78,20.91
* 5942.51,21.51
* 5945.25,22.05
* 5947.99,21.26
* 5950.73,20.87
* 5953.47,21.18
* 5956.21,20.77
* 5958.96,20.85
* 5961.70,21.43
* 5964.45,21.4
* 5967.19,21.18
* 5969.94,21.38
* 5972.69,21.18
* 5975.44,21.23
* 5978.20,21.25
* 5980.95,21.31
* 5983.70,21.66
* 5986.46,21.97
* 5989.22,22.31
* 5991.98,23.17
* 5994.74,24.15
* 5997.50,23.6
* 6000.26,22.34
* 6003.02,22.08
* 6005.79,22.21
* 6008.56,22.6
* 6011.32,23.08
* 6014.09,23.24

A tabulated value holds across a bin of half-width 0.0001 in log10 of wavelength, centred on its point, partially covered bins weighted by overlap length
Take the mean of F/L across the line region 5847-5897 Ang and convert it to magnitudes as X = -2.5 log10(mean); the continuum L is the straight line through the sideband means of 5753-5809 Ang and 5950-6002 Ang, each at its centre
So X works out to 0.31 mag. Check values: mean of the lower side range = 24.8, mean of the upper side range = 21.8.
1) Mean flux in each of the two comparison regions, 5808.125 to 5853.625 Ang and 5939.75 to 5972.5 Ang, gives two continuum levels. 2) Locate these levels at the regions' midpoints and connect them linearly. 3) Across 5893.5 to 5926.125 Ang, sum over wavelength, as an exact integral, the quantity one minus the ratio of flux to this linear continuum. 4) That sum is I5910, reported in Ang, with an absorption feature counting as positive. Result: 8.1 Ang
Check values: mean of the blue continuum 23.6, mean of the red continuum 21.2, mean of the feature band 16.6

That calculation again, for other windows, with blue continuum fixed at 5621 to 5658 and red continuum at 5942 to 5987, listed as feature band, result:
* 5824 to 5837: -1.7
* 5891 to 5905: 6.2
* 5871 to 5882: 1.5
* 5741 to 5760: -3.6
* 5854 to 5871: 0.2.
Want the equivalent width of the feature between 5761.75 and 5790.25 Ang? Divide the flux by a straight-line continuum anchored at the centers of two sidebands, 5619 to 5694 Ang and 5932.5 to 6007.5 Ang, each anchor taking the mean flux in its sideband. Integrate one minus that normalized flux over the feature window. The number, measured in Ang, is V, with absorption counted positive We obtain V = -3.76 Ang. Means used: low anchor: 21.3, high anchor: 21.7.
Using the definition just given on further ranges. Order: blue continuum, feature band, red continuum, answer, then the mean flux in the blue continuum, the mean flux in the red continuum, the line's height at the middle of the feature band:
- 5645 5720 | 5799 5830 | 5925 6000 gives -3.1 Ang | 22.2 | 21.5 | 21.9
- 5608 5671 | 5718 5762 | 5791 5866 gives -4.3 Ang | 20.8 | 23.7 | 22.3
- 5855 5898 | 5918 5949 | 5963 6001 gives -1.7 Ang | 16.5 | 22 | 19.5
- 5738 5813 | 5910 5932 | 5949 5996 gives 3.0 Ang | 24.8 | 21.6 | 22.4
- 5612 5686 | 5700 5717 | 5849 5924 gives -2.6 Ang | 21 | 17.3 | 20.1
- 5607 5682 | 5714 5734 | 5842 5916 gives -4.1 Ang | 20.9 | 17.8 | 19.9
